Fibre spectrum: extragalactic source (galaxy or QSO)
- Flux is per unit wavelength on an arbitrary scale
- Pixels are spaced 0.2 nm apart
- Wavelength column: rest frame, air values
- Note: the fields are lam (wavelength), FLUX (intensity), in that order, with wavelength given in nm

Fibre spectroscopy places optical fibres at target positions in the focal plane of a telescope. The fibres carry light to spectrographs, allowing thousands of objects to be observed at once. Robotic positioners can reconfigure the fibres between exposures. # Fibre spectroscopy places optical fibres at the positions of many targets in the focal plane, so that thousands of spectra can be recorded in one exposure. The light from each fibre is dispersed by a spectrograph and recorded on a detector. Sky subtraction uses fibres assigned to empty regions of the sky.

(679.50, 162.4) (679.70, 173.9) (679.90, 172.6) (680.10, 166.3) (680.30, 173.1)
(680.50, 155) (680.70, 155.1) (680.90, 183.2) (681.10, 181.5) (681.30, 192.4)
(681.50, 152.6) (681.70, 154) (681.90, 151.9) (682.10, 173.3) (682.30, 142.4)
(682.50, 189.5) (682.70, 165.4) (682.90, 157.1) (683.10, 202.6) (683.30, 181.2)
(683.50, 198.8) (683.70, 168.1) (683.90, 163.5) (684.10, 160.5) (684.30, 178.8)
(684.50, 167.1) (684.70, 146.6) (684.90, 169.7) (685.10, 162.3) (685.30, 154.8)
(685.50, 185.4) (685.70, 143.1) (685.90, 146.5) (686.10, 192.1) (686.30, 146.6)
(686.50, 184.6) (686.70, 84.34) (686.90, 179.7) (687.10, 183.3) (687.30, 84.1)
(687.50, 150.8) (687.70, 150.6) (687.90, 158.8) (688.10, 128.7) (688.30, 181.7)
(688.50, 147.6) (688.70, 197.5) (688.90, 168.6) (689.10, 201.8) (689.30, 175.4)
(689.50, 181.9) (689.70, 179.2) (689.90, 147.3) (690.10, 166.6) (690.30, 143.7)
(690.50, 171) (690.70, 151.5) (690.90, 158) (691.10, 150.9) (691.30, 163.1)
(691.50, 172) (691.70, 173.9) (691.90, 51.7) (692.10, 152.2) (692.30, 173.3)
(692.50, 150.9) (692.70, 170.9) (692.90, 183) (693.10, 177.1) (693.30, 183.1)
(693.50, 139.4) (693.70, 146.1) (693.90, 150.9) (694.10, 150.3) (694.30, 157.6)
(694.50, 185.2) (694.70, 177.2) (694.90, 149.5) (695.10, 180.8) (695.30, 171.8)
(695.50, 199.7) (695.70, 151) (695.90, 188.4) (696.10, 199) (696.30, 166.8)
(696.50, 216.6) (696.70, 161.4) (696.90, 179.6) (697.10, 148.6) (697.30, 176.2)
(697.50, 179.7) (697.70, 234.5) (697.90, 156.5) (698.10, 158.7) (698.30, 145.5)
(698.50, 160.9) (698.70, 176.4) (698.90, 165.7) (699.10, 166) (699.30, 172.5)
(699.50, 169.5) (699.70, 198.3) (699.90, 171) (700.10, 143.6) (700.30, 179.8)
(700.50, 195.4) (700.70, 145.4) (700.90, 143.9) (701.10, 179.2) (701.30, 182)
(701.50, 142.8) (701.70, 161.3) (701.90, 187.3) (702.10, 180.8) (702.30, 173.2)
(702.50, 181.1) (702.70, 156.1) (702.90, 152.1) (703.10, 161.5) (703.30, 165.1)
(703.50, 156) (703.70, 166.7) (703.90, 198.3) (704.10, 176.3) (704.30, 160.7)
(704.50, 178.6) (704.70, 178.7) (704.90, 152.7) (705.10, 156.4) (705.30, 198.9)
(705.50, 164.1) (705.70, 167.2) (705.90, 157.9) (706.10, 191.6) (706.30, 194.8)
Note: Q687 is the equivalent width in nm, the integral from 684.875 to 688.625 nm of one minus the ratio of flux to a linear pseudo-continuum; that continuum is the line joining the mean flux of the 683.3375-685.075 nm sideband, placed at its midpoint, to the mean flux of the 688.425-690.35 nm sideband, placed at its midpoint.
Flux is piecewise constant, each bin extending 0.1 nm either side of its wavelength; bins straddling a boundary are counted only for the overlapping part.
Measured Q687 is 0.35 nm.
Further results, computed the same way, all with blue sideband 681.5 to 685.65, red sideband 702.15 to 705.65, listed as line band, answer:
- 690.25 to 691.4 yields 0.08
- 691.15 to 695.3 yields 0.22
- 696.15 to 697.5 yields -0.06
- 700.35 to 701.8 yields 0.04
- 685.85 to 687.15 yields 0.07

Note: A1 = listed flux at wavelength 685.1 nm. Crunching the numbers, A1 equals 162.3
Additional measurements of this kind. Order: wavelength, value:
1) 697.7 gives 234.5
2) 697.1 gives 148.6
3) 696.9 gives 179.6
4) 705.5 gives 164.1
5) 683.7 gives 168.1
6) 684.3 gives 178.8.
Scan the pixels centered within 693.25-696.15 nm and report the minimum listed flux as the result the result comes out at 139.4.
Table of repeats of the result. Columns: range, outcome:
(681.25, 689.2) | 84.1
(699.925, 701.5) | 142.8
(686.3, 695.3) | 51.7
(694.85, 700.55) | 143.6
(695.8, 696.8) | 161.4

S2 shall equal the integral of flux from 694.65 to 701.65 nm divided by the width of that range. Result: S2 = 172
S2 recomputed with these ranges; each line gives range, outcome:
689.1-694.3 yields 159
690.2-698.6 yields 166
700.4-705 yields 168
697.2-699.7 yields 173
